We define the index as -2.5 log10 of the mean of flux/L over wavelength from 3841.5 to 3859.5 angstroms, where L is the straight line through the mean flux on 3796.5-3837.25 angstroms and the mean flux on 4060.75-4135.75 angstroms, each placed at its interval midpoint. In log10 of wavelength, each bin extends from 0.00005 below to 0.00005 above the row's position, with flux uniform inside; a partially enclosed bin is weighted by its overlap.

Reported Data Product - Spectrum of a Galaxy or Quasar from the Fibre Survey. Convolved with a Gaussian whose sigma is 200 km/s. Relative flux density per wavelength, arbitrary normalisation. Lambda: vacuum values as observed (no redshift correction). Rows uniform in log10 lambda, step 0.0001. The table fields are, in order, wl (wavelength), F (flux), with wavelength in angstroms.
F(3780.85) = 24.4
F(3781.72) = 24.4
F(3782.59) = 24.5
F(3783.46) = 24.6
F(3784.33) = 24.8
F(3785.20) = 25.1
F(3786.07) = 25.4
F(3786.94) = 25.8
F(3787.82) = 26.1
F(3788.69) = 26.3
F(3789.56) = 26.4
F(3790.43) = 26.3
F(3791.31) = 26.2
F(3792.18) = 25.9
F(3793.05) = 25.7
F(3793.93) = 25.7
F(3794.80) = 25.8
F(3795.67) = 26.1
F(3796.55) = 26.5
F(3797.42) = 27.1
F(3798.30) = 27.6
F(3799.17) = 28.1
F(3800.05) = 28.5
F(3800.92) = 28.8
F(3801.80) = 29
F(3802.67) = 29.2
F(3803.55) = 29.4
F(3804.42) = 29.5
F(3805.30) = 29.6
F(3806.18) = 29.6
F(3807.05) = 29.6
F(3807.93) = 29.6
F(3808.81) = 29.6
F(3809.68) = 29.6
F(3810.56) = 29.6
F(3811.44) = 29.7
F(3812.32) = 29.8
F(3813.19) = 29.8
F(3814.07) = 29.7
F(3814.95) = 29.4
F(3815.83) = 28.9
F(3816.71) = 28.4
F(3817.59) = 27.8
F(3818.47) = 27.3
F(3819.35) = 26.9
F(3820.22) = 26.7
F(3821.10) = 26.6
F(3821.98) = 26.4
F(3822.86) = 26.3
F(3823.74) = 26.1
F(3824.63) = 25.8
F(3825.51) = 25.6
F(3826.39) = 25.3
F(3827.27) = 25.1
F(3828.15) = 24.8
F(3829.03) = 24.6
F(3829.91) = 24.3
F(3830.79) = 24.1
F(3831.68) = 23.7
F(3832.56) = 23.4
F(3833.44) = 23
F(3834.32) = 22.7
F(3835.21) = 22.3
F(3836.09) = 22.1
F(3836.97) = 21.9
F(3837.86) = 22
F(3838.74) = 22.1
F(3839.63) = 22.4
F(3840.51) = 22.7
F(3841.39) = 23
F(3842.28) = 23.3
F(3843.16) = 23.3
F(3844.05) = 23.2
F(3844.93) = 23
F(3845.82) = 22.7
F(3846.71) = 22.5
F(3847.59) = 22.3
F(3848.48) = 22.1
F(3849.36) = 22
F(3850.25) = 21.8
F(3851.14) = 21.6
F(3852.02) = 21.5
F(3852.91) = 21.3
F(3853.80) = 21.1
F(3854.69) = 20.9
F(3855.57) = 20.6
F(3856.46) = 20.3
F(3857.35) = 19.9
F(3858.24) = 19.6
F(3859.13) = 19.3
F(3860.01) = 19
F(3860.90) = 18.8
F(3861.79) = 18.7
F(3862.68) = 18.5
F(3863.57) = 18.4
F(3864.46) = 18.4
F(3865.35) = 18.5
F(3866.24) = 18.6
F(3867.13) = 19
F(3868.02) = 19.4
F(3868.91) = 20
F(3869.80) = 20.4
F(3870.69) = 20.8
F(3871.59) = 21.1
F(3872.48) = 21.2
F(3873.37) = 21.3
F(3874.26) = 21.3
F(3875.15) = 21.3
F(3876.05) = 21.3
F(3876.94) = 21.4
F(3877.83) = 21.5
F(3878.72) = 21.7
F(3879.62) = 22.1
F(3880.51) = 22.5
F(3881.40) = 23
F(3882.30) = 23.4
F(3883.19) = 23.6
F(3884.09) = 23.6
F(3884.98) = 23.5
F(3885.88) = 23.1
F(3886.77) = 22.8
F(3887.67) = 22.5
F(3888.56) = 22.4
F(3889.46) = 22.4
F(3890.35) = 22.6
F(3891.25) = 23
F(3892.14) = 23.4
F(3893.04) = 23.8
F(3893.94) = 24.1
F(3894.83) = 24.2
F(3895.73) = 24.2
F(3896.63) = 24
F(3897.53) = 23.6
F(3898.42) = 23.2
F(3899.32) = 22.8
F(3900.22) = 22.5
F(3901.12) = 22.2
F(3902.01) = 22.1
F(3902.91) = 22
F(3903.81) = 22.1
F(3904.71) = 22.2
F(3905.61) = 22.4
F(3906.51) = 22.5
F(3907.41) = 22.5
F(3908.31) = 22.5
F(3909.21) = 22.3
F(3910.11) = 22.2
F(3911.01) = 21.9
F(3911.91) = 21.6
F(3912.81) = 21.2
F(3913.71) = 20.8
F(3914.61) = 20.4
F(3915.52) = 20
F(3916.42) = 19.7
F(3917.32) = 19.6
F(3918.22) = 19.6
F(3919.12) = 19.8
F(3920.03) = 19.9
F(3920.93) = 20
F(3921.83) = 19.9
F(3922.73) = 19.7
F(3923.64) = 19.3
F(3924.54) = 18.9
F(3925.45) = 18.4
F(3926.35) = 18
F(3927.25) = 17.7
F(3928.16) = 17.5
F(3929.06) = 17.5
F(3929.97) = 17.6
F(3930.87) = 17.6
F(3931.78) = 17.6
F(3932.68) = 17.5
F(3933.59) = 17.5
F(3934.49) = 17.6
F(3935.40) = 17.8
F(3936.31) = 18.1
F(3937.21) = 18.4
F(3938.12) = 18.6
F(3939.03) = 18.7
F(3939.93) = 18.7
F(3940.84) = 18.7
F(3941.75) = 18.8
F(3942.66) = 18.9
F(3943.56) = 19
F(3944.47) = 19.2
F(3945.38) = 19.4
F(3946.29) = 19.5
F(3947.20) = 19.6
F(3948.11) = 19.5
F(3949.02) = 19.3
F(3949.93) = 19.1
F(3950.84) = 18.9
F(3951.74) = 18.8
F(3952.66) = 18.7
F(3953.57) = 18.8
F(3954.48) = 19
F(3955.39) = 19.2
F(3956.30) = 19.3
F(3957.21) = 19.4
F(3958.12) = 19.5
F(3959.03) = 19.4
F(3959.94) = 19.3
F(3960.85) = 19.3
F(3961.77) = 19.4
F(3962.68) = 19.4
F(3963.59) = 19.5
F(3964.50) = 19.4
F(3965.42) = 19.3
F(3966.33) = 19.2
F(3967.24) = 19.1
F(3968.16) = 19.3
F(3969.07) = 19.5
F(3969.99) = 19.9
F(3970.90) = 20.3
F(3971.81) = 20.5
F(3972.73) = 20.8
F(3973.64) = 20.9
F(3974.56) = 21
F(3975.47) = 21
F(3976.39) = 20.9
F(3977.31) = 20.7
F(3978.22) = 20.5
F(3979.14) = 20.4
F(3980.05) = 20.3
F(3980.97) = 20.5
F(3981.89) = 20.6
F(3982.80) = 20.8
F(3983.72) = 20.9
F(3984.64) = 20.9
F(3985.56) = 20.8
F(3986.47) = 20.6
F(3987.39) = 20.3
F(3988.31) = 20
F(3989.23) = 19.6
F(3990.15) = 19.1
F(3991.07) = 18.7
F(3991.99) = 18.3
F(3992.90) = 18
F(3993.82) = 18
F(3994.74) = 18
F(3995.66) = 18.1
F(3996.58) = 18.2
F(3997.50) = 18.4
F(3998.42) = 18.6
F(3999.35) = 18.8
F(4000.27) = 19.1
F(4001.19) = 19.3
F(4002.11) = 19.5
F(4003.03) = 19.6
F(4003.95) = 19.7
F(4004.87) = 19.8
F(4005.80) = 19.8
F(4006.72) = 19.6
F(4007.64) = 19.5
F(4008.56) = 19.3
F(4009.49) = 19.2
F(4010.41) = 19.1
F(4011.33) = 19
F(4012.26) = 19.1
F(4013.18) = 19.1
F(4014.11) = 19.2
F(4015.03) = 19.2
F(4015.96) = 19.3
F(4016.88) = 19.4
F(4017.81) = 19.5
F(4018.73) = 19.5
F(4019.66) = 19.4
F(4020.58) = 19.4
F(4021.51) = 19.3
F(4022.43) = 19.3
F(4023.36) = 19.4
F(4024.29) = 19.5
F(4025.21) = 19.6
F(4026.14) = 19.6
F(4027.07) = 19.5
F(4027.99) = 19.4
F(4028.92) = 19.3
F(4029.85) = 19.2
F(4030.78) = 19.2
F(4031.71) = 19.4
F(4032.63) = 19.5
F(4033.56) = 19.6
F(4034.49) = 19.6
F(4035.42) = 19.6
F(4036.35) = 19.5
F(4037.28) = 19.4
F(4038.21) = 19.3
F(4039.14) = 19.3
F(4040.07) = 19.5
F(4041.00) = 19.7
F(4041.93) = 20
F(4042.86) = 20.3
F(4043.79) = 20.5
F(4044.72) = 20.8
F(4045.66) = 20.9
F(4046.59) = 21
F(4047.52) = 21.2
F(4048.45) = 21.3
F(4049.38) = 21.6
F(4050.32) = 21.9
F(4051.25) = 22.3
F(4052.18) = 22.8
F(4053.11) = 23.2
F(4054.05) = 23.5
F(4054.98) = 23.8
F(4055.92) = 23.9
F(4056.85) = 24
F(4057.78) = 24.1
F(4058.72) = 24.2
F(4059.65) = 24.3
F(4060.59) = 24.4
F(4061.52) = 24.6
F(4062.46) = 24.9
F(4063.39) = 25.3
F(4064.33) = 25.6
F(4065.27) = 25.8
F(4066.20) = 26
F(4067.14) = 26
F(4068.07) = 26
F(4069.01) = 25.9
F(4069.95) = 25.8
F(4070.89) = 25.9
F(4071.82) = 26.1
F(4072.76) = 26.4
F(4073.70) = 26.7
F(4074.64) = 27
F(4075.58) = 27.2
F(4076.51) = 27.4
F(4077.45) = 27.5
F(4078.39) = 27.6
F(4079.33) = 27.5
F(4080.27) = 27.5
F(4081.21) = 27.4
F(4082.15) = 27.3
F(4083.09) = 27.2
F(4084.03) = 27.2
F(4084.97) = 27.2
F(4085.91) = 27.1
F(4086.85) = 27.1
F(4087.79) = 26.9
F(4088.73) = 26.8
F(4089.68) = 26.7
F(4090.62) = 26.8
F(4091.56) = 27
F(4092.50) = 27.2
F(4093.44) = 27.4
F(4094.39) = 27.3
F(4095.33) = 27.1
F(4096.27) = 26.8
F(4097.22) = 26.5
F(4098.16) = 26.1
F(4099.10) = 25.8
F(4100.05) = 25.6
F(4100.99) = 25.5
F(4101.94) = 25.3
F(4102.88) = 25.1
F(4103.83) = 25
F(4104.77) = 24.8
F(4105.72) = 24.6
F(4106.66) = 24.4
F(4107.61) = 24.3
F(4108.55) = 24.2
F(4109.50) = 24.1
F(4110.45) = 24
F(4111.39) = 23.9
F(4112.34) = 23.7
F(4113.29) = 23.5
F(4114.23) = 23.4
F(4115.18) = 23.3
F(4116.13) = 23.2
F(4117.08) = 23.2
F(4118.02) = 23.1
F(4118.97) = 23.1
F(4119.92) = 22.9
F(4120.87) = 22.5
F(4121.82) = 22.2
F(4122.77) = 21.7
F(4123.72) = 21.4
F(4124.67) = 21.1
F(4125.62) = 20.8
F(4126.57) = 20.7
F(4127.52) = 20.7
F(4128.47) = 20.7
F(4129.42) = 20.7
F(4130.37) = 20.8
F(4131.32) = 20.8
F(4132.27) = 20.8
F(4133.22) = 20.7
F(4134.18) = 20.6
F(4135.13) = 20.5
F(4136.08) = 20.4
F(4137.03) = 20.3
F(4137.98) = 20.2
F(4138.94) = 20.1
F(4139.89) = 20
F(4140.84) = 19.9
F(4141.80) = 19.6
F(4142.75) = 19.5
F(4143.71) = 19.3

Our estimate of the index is 0.23 mag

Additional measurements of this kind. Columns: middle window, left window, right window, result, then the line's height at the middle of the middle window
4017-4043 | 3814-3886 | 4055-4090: 0.29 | 25.5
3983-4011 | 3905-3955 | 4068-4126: 0.13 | 21.8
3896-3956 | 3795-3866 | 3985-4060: 0.13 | 22.3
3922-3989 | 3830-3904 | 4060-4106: 0.22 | 23.7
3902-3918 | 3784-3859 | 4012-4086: 0.13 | 24.3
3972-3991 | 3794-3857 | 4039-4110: 0.22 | 25.1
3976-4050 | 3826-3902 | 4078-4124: 0.22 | 24.1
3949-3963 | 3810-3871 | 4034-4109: 0.24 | 23.9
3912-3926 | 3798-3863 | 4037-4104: 0.24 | 24.8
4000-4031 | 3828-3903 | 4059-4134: 0.22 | 23.8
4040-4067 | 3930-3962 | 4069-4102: 0.10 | 25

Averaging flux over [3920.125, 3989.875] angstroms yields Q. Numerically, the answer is 19.3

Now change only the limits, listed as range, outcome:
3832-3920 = 21.7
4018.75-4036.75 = 19.4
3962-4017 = 19.6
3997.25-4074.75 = 21.3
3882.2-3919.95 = 22.3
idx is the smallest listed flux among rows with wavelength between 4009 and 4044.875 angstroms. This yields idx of 19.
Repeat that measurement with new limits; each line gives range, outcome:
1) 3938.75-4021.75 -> 18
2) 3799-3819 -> 27.3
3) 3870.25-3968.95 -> 17.5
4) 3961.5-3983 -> 19.1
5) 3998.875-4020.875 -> 18.8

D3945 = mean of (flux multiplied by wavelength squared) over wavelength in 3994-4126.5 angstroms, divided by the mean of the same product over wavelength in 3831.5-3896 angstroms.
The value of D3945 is 1.16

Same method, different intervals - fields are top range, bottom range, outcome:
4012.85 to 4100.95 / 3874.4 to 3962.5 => 1.22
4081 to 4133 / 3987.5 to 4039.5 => 1.33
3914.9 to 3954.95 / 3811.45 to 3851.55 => 0.80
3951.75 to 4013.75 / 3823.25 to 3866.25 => 0.95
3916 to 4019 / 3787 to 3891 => 0.86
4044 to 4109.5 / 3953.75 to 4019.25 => 1.35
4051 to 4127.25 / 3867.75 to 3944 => 1.32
